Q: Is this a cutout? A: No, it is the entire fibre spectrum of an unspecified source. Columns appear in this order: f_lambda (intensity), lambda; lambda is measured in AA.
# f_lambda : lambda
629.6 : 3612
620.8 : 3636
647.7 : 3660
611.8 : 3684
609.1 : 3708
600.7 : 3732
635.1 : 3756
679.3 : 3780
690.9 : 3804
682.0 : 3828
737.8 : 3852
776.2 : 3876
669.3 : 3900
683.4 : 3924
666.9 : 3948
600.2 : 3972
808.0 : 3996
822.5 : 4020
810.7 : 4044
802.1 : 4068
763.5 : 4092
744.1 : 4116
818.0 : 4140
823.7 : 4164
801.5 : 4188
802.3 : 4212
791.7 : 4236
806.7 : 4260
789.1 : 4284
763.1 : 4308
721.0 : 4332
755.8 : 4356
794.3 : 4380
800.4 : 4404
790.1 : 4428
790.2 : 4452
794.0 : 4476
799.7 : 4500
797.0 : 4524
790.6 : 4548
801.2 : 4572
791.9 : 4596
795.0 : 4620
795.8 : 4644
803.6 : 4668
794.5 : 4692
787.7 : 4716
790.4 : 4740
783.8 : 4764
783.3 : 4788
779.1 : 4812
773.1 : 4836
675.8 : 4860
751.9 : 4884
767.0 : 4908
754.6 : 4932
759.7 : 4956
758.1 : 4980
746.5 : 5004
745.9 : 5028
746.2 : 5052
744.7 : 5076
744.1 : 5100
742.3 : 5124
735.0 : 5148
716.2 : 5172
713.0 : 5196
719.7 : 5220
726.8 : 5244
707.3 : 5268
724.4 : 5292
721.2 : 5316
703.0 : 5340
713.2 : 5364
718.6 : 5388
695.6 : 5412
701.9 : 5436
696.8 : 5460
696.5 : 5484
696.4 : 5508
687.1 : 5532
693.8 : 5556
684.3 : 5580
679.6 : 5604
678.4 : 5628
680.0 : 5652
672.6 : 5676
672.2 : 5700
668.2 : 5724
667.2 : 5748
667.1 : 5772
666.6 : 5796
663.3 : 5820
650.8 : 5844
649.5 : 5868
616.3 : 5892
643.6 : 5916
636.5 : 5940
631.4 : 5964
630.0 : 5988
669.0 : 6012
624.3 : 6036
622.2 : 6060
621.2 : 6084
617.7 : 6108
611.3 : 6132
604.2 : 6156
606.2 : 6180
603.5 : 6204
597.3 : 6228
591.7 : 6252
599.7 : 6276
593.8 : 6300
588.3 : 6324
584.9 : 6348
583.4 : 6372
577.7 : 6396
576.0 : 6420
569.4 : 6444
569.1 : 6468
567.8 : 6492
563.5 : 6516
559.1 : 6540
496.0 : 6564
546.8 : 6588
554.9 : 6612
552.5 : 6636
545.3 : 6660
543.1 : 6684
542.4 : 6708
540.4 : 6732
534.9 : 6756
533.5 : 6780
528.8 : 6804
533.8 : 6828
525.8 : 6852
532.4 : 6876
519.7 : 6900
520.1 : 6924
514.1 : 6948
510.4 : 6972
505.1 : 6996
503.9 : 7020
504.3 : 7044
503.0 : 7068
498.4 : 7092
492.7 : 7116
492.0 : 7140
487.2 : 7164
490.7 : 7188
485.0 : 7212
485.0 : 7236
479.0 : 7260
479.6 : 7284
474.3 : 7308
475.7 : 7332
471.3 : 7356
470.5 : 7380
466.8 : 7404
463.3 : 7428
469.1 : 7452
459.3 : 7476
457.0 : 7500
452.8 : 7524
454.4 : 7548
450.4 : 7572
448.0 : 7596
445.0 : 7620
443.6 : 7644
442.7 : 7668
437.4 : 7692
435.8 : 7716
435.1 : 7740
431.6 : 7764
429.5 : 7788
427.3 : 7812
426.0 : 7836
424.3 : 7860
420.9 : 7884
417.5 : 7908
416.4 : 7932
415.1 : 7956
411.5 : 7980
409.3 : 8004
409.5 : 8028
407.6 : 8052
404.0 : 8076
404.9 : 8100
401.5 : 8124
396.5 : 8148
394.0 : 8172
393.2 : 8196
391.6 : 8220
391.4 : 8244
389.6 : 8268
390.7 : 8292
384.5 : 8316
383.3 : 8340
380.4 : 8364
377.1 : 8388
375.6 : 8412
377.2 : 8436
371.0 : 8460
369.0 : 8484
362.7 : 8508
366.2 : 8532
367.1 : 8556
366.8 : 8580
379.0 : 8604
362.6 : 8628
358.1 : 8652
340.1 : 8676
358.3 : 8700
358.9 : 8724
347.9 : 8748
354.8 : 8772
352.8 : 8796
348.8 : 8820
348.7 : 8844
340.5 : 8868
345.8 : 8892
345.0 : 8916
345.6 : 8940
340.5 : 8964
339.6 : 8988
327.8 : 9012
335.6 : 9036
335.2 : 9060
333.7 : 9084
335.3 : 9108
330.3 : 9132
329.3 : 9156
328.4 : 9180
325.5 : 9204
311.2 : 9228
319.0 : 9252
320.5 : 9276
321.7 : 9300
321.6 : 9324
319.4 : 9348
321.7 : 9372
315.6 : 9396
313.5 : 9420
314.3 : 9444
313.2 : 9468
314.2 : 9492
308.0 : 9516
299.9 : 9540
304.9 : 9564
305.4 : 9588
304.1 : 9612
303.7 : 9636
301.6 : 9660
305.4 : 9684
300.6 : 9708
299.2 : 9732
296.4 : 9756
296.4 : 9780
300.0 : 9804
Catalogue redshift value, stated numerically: 0.00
